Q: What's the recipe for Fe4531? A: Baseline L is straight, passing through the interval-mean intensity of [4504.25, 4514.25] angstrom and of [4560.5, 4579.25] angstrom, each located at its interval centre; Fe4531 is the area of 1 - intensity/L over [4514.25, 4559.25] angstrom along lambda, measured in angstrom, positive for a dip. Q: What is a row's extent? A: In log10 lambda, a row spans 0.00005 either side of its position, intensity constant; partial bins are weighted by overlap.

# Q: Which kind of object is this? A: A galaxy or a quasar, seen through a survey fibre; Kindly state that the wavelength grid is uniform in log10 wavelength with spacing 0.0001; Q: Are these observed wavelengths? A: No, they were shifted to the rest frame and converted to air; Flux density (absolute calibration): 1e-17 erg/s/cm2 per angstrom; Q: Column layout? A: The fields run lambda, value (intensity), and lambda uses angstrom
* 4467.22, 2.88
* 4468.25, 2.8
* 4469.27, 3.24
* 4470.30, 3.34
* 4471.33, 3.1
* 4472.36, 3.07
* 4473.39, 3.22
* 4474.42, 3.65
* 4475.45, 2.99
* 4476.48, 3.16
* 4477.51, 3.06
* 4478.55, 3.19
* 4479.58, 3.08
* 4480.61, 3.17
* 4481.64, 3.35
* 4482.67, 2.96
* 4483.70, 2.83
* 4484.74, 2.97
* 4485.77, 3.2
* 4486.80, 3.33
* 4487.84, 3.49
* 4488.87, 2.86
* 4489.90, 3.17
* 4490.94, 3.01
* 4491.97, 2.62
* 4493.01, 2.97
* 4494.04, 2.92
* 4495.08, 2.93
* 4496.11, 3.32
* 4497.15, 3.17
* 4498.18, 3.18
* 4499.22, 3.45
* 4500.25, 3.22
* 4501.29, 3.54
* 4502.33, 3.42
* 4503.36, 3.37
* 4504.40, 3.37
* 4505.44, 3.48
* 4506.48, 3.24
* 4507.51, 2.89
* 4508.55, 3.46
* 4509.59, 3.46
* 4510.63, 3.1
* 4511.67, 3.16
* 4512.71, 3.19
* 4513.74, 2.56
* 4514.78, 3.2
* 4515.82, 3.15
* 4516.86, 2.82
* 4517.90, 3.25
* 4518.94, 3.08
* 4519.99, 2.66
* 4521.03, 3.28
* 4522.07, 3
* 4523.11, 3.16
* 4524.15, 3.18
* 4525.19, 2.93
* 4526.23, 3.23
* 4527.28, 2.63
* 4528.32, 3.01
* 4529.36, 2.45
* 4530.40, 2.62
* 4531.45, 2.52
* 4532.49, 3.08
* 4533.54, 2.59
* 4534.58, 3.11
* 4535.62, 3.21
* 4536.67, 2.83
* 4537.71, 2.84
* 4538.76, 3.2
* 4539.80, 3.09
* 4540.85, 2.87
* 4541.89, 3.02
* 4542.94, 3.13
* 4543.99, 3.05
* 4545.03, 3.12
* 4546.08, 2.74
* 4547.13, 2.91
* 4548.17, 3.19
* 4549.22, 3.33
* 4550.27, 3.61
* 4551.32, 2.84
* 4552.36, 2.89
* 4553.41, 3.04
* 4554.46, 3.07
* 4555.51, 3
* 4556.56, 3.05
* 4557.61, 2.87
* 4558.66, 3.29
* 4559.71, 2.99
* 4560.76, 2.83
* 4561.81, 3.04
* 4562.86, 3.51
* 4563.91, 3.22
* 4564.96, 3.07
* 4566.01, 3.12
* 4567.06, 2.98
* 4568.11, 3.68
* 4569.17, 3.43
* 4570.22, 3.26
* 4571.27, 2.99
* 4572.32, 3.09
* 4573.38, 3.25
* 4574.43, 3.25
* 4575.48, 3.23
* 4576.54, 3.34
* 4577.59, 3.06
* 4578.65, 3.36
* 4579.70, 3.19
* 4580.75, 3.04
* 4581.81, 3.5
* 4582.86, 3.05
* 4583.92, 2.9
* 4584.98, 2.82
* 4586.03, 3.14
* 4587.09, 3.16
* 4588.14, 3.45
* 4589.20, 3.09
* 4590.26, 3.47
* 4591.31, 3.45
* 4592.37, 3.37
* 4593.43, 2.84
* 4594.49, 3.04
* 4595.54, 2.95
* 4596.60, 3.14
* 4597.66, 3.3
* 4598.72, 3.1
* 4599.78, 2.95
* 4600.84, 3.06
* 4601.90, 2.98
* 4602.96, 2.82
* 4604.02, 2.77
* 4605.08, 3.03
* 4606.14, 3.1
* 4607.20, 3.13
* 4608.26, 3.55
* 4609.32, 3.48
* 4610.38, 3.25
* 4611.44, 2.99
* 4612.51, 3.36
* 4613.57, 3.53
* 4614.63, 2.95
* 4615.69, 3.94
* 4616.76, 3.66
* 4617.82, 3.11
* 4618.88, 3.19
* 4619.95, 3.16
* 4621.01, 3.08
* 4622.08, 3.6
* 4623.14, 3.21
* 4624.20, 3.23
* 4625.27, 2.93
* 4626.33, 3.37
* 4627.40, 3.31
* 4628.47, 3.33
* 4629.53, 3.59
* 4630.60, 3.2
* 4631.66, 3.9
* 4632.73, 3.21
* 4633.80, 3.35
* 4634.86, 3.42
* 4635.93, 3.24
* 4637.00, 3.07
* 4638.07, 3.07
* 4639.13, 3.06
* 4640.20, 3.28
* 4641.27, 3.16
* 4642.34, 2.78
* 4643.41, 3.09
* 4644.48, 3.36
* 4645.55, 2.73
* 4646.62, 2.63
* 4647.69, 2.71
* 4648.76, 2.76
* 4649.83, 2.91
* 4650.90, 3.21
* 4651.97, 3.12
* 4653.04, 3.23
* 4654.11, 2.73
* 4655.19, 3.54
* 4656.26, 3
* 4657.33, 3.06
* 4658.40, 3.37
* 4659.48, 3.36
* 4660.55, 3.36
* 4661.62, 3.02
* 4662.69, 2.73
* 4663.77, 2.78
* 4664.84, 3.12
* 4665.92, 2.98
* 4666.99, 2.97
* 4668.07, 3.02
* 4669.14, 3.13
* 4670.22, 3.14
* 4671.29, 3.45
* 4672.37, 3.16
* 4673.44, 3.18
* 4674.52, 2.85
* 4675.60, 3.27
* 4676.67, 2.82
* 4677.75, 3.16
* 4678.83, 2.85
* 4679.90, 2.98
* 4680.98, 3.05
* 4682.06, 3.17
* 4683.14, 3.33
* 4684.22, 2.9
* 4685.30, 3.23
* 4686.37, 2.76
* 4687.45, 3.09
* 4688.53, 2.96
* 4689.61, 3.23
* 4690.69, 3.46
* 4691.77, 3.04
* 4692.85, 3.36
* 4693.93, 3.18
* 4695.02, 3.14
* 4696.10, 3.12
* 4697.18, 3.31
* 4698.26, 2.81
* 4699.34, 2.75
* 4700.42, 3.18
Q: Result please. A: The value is 2.74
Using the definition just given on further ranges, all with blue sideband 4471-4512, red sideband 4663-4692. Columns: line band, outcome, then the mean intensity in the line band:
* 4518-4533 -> 1.1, 2.93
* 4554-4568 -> 0.2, 3.1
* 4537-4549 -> 0.5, 3.02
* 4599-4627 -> -0.9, 3.21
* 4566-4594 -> -0.7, 3.2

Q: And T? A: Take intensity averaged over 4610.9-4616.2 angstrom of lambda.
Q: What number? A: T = 3.35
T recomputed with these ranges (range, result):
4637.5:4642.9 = 3.07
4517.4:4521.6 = 3.06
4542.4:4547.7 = 2.99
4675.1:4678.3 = 3.08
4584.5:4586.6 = 2.99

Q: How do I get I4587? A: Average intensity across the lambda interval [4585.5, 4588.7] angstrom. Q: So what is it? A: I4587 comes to 3.25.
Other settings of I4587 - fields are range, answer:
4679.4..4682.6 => 3.06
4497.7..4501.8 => 3.35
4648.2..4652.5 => 3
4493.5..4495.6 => 2.93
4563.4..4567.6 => 3.1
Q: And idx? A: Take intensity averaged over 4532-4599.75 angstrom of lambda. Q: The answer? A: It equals 3.12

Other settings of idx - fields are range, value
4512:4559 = 3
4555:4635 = 3.21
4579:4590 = 3.15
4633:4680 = 3.07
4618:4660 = 3.17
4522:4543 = 2.93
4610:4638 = 3.31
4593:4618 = 3.17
